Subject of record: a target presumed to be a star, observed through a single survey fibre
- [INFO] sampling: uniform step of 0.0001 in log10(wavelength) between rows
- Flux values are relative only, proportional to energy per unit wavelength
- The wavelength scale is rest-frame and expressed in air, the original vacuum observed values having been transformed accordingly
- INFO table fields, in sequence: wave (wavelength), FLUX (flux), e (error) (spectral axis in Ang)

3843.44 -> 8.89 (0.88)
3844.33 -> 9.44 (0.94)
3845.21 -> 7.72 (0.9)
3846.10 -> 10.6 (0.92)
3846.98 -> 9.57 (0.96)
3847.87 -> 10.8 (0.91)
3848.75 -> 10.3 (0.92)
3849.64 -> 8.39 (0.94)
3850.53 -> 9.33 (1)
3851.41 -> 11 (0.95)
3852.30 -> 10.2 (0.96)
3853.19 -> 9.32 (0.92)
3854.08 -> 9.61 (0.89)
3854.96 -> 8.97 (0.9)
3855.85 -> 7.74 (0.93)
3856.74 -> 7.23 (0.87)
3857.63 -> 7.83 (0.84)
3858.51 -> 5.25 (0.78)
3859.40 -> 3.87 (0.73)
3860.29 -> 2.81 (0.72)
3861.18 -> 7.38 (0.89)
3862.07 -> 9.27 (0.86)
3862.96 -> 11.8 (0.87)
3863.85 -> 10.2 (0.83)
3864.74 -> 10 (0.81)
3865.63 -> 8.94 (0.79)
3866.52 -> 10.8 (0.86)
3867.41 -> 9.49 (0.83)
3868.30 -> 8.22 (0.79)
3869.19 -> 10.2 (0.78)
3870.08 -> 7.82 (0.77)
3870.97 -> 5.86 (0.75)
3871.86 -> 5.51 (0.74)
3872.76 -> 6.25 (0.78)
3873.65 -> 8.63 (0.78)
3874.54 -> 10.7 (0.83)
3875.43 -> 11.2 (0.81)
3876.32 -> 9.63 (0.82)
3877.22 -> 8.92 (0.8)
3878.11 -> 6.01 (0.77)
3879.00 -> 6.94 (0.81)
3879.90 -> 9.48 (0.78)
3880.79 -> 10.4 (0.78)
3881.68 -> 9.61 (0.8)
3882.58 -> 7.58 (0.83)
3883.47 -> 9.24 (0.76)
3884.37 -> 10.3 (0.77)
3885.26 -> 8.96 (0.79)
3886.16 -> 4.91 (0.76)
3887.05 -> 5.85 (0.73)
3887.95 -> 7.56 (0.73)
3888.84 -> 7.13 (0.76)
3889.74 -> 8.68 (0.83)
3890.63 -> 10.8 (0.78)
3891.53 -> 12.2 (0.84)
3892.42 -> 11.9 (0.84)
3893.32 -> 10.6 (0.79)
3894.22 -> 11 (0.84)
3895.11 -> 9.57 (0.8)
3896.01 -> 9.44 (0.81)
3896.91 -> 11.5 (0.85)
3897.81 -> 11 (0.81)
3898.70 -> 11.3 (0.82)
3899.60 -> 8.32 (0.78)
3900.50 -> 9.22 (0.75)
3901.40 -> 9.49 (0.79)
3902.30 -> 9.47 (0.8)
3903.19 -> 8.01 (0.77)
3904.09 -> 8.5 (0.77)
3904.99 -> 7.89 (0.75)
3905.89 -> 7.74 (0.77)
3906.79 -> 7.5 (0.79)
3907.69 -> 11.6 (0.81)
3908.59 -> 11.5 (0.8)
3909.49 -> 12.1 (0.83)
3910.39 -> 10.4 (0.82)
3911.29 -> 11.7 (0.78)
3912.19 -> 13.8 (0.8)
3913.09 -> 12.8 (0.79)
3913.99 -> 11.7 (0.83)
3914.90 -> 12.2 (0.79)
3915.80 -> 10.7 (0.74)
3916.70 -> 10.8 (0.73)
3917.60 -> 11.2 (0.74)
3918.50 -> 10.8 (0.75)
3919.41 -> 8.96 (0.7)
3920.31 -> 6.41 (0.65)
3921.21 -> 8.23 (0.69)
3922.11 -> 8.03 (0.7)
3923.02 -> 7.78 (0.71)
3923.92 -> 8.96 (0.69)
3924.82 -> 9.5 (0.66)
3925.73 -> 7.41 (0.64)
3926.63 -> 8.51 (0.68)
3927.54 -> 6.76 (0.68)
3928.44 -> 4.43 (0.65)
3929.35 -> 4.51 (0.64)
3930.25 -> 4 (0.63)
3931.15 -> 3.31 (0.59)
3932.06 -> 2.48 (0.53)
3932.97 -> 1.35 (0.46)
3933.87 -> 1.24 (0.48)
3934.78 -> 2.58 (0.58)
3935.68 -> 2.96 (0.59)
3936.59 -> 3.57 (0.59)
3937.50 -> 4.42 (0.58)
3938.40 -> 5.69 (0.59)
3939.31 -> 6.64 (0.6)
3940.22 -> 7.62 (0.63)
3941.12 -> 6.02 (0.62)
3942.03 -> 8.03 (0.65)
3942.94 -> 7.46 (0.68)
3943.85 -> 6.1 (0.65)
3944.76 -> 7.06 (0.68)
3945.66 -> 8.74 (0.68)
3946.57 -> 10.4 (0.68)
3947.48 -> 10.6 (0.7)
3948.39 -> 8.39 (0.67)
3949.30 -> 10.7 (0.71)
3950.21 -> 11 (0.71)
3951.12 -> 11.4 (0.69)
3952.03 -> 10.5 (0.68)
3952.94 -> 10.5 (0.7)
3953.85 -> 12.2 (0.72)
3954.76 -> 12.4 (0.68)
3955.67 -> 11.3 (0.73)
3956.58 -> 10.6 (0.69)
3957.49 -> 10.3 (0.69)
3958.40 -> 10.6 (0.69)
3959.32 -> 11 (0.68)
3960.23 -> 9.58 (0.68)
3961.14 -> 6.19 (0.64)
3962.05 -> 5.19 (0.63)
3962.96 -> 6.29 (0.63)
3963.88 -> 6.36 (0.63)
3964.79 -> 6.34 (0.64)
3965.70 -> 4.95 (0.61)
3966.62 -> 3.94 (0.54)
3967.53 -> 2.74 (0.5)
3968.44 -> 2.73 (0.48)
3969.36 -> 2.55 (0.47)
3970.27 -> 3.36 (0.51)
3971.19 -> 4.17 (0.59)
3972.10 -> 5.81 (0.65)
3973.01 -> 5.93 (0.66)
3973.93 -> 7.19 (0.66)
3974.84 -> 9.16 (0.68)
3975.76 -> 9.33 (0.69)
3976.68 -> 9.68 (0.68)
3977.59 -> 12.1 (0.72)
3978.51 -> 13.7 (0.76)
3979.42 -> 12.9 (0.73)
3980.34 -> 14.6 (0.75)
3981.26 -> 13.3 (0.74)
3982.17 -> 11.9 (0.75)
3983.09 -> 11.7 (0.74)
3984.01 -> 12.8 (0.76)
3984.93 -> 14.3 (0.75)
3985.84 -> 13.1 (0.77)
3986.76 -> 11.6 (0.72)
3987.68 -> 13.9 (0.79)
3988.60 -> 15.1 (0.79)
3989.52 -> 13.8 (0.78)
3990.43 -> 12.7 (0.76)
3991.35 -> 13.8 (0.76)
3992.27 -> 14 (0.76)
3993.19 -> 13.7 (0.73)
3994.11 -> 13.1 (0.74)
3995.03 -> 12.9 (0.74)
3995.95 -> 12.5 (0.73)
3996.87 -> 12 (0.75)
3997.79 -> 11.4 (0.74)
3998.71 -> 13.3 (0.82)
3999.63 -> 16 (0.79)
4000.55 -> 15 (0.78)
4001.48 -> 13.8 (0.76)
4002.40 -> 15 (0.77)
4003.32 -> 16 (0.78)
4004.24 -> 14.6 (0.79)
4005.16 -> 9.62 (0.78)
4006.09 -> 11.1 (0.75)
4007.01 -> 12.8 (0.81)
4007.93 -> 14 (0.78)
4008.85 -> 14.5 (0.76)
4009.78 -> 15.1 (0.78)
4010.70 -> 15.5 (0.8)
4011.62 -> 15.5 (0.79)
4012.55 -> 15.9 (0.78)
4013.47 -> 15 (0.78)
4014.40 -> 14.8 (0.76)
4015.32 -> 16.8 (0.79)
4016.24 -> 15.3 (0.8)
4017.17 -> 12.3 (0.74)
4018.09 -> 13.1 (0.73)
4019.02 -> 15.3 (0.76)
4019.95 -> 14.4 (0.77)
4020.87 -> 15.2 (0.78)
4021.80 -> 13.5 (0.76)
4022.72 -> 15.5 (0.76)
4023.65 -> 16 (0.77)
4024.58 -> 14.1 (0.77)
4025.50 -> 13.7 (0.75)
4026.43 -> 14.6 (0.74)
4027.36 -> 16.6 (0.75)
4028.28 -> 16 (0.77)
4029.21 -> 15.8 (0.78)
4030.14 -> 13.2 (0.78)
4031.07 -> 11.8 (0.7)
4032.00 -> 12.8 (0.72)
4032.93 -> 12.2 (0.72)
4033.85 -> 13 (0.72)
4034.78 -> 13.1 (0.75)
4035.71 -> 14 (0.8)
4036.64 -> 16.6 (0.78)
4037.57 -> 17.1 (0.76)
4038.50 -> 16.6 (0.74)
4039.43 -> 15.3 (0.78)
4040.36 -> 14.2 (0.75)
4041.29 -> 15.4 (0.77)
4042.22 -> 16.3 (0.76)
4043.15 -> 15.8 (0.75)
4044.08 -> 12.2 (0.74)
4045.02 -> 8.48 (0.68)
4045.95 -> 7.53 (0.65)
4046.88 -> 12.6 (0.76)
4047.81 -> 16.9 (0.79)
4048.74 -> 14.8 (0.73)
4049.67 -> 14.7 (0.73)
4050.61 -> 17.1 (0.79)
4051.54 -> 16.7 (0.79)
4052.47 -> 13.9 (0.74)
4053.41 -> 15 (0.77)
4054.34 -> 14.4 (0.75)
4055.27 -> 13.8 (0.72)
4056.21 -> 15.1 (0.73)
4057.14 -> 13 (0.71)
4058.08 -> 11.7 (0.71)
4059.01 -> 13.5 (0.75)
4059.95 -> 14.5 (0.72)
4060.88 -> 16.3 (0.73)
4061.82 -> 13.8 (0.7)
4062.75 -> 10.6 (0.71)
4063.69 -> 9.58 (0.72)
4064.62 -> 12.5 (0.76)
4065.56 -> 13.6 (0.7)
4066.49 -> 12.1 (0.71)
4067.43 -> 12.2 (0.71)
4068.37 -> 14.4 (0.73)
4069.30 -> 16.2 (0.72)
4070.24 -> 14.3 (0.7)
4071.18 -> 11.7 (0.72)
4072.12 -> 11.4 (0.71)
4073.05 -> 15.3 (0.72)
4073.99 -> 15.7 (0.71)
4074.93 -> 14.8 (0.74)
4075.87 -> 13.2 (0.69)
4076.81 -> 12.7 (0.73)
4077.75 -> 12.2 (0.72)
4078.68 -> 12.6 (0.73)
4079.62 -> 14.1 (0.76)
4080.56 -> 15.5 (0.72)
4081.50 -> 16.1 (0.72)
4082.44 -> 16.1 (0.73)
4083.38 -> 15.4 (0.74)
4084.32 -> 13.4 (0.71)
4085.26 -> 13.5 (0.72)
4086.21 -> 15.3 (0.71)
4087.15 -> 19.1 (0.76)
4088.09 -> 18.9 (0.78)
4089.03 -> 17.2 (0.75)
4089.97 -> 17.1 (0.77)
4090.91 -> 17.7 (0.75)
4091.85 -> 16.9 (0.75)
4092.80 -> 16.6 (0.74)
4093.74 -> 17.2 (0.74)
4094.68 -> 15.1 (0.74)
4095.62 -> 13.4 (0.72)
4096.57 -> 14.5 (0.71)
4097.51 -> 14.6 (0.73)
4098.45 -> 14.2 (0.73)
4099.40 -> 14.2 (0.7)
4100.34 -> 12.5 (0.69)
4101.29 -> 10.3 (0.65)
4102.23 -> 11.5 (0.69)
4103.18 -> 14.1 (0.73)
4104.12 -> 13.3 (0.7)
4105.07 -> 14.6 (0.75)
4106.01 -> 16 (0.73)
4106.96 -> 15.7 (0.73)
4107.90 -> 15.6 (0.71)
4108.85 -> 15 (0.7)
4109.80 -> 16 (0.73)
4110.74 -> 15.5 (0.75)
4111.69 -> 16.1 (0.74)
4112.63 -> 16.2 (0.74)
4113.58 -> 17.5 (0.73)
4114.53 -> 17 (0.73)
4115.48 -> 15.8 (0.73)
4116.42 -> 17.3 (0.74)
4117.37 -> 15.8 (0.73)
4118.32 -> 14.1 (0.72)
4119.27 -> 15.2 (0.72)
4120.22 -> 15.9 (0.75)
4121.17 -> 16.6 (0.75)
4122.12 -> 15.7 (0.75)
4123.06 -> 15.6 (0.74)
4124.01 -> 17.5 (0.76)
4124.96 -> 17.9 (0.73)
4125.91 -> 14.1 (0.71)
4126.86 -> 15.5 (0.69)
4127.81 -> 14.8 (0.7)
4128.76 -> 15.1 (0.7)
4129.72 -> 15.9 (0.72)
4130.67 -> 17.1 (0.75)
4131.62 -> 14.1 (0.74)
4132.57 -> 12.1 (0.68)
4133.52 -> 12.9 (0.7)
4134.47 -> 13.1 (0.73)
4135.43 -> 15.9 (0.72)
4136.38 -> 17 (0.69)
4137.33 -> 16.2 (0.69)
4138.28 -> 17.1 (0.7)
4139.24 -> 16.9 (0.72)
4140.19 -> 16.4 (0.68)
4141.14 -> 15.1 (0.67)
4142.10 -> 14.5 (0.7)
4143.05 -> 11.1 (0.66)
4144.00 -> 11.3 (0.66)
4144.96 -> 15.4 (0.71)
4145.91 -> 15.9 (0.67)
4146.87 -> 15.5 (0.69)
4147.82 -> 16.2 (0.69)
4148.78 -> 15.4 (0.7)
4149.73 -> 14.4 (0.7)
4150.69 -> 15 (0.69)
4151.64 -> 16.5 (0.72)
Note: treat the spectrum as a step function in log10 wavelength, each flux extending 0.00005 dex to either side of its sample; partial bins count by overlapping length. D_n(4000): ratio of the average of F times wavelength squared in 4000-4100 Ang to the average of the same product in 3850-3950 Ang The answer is 1.85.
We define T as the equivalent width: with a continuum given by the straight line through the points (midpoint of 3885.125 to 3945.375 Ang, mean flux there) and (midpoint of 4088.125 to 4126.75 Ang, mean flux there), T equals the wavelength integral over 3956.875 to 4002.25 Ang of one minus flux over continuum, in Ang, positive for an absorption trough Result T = 1.9 Ang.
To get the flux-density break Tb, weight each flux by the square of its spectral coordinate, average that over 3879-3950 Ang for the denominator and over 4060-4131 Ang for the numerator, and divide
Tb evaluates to 1.95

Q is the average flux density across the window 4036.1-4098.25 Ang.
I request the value 14.5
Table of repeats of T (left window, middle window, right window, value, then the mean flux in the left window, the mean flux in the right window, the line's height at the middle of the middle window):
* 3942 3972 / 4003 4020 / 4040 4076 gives -4.92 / 7.96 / 13.7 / 11.1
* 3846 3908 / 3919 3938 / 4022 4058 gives 9.11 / 8.89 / 14.3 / 10.6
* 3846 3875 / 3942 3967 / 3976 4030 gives 6.55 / 8.58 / 13.9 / 12.1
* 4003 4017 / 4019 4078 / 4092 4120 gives 2.53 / 14.4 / 15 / 14.6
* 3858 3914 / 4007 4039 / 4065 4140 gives -4.37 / 9.13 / 15.1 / 12.9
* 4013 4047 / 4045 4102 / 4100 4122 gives 1.79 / 14.2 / 15.1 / 14.7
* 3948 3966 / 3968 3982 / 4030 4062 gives 2.53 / 9.33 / 14.1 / 10.3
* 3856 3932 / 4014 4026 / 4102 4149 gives -2.18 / 8.82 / 15.3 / 12.4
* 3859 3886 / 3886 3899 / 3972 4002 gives -0.63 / 8.5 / 12.4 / 9.18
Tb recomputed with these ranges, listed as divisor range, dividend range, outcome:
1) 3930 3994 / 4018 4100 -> 1.75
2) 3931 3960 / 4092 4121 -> 2.09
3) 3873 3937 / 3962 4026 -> 1.46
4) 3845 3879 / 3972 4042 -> 1.70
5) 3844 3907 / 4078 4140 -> 1.95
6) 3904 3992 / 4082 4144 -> 1.90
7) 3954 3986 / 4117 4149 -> 1.88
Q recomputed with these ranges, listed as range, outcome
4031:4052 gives 14.2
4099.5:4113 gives 14.4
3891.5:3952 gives 8.45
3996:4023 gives 14.2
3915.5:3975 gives 7.2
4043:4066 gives 13.5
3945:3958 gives 10.6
